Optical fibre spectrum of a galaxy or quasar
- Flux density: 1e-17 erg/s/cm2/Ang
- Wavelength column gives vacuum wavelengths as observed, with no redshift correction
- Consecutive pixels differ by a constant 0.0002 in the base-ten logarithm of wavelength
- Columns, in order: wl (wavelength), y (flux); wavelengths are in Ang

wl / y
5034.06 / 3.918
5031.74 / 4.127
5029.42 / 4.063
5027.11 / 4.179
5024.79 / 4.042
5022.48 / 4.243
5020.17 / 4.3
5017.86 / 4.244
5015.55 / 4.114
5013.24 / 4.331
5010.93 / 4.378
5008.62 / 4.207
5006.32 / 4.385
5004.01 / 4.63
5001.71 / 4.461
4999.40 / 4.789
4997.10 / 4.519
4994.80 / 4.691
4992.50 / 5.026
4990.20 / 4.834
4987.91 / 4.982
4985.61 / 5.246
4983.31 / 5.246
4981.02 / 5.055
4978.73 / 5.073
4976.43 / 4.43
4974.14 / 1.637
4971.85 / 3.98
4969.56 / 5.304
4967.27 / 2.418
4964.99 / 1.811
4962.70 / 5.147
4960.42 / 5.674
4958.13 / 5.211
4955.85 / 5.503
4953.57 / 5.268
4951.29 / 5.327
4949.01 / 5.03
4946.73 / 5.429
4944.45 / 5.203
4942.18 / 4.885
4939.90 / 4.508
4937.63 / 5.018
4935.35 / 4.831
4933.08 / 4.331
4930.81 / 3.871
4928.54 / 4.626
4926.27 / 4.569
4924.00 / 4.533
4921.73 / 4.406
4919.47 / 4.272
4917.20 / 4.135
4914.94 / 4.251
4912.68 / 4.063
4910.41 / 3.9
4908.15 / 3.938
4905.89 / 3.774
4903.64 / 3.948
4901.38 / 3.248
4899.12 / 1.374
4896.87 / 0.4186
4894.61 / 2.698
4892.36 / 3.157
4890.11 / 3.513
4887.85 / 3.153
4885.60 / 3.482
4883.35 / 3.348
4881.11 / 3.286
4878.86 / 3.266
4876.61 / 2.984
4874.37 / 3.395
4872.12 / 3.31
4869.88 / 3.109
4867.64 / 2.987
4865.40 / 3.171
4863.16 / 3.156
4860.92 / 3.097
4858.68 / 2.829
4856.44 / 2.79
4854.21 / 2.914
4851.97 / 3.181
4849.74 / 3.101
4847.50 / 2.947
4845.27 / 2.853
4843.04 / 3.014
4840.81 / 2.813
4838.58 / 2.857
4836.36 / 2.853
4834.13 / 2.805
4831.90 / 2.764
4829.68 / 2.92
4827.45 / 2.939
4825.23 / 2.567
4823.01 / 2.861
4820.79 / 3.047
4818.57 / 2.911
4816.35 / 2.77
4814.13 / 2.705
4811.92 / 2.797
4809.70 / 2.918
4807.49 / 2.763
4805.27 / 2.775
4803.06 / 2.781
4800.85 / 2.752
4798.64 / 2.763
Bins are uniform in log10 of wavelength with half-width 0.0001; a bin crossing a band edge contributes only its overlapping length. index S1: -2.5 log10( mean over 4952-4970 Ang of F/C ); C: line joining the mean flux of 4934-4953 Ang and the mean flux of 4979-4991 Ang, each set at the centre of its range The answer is 0.12 mag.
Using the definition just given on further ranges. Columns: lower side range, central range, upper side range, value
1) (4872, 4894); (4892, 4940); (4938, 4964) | 0.12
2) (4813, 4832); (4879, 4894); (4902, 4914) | 0.10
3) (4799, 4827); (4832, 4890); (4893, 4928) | 0.04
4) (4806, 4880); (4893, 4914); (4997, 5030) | 0.13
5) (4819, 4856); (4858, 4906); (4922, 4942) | 0.21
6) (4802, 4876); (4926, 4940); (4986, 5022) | -0.18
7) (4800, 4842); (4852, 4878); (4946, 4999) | 0.09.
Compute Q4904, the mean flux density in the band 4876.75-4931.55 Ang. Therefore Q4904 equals 3.54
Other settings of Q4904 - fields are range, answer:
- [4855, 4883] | 3.12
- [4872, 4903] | 2.9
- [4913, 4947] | 4.56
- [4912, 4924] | 4.26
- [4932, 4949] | 4.9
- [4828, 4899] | 2.95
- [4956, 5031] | 4.41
